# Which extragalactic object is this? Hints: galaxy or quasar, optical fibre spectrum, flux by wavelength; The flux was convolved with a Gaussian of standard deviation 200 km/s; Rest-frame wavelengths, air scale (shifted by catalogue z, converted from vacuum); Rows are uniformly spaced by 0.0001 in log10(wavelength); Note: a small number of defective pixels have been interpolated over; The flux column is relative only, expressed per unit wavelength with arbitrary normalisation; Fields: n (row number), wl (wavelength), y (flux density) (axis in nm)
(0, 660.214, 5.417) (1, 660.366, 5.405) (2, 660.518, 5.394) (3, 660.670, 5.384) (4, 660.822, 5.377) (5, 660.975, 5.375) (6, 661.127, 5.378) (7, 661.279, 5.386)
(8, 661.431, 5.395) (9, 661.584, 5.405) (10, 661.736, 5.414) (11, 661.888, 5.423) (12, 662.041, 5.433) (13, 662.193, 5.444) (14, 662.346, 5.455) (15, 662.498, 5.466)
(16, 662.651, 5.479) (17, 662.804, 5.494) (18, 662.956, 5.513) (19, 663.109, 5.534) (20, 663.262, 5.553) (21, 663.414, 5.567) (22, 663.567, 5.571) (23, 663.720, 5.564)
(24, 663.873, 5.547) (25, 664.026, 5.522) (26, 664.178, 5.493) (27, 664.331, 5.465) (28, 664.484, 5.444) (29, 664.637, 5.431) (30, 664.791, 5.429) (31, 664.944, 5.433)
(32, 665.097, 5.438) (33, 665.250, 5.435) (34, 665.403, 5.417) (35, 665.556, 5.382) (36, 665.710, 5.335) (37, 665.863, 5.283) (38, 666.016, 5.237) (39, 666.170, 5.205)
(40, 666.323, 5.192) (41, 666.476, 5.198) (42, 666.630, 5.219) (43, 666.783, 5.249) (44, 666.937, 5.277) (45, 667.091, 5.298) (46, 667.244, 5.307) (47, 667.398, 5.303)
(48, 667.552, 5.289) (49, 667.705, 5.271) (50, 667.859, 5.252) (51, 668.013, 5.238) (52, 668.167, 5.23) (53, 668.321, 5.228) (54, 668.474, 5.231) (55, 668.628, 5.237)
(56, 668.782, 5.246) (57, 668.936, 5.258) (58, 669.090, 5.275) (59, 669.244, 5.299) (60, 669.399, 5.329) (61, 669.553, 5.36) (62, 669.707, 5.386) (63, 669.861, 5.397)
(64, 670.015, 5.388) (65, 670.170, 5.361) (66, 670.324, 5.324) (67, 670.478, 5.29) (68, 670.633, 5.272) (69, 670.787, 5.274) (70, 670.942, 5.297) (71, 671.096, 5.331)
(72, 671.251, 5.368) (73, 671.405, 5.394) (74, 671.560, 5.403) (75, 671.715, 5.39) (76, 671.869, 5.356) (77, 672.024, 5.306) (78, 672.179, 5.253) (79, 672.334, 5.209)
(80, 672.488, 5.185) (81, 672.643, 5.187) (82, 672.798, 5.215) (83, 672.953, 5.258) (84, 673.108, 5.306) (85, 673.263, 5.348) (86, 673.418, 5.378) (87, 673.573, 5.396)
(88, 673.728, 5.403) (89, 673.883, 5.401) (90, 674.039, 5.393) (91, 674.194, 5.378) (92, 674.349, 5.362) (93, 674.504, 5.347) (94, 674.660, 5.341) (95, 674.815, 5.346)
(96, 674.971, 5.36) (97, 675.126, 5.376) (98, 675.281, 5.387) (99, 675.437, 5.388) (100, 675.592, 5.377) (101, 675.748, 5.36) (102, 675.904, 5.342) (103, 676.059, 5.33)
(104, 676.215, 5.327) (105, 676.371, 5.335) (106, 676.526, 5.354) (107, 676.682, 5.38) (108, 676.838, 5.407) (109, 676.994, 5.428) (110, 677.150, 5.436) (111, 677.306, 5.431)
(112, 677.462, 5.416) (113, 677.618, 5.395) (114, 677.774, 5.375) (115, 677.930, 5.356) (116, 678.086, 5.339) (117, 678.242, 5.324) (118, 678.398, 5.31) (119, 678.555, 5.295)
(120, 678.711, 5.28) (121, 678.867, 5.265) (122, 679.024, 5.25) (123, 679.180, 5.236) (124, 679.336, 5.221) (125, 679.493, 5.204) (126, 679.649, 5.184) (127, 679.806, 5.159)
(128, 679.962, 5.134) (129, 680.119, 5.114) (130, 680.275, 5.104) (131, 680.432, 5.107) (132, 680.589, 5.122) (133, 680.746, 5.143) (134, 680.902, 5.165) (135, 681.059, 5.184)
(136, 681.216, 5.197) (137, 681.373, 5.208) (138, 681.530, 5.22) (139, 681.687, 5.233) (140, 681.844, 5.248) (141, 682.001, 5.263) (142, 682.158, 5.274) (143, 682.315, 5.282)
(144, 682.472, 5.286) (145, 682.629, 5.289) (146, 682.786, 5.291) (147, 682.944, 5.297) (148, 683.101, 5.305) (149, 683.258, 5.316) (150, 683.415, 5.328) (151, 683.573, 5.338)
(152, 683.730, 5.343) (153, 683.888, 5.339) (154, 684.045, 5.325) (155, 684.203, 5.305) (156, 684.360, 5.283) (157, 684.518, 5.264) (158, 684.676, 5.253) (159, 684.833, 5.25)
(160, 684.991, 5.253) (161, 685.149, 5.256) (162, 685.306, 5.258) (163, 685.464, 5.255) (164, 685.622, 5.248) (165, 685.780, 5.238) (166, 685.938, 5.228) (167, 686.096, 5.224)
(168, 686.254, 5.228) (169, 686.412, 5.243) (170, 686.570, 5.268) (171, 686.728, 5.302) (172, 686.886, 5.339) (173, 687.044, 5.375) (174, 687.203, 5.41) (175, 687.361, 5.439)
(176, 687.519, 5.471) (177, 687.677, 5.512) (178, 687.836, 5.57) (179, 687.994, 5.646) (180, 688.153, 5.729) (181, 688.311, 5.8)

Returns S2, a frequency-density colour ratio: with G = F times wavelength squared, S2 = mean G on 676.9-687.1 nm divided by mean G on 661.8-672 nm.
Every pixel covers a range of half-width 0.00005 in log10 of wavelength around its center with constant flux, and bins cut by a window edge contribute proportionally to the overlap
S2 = 1.03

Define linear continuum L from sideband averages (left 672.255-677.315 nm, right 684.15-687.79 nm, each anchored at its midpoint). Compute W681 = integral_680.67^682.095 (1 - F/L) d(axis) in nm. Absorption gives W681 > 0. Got 0.03 nm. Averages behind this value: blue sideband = 5.35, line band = 5.21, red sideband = 5.3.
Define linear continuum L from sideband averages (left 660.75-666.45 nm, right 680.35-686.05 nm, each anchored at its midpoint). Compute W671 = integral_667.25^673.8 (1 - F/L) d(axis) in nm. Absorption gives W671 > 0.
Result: 0.08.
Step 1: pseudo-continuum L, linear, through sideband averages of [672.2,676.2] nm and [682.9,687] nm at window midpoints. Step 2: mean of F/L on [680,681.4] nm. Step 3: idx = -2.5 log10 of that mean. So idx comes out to 0.03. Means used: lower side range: 5.33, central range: 5.15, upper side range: 5.28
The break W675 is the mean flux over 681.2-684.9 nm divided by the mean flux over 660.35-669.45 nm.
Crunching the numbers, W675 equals 1.0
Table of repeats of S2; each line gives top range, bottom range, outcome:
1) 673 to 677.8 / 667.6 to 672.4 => 1.03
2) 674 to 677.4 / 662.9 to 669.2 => 1.03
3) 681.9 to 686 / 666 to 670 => 1.05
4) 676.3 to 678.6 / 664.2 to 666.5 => 1.04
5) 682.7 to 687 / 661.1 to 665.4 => 1.03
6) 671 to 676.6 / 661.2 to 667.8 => 1.02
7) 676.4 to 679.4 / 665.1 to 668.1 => 1.05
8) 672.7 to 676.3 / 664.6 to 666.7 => 1.03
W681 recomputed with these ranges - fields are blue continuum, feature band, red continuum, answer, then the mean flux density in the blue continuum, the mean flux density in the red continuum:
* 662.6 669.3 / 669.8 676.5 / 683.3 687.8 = 0.01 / 5.36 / 5.31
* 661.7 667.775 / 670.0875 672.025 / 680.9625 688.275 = 0.01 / 5.4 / 5.32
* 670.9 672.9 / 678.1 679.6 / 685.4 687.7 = 0.01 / 5.3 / 5.32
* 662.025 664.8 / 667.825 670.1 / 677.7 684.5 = 0.05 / 5.5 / 5.25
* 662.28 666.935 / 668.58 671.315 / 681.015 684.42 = 0.03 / 5.42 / 5.28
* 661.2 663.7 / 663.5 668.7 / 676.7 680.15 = 0.09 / 5.47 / 5.3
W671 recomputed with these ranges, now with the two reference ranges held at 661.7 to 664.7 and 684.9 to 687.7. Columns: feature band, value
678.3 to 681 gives 0.08 nm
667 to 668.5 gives 0.05 nm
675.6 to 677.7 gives 0.00 nm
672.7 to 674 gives 0.02 nm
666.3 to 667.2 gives 0.04 nm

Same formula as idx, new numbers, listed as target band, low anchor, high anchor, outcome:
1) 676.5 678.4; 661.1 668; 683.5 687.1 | -0.01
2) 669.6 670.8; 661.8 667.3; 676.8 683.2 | 0.00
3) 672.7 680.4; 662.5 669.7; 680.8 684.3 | 0.00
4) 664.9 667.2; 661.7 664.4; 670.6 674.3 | 0.03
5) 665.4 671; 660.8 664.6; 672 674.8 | 0.02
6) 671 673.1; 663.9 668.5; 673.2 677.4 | 0.01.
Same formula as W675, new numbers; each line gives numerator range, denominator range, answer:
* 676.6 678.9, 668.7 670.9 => 1.01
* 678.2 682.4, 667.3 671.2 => 0.98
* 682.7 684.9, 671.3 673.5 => 1.00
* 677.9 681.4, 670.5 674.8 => 0.98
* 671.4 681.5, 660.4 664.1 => 0.97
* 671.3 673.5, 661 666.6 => 0.98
